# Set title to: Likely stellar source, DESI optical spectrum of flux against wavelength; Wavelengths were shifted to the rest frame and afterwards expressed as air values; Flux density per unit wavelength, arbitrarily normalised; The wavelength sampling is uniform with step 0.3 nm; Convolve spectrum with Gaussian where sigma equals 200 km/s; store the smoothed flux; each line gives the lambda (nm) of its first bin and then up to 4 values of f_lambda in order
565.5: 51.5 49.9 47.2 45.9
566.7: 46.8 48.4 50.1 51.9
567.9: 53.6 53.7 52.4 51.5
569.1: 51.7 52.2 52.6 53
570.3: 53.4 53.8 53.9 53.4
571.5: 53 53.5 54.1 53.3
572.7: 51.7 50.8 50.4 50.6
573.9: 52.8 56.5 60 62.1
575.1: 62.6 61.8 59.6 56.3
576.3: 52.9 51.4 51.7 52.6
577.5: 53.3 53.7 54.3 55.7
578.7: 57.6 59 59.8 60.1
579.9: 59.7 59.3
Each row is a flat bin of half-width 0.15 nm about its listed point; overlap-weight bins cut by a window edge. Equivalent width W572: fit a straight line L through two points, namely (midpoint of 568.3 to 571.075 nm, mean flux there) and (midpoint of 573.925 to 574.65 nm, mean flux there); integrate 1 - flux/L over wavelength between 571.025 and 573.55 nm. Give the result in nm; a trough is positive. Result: 0.13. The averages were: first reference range 52.7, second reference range 57.3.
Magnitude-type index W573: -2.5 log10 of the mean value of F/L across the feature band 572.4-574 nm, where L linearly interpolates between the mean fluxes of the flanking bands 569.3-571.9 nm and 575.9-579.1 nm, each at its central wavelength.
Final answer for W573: 0.05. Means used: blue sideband 53.2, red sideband 54.3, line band 51.4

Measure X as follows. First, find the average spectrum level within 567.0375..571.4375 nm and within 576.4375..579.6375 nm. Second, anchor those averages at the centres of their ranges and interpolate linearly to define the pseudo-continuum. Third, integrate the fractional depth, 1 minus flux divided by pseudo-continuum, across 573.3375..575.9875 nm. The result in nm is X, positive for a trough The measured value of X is -0.177 nm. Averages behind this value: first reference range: 52.6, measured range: 57.8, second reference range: 55.2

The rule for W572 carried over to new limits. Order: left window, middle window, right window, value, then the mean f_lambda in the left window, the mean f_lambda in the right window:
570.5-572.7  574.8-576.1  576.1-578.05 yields -0.18 nm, 53.4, 52.8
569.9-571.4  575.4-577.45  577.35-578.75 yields -0.01 nm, 53.5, 54.7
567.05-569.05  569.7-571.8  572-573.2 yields -0.05 nm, 52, 52.3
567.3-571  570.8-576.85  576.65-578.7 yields -0.20 nm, 52.7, 53.7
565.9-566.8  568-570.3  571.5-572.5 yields -0.11 nm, 46.8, 53.6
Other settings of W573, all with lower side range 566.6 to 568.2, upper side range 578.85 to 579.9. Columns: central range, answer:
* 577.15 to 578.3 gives 0.09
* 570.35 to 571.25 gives -0.01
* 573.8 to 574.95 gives -0.04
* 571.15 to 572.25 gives 0.01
